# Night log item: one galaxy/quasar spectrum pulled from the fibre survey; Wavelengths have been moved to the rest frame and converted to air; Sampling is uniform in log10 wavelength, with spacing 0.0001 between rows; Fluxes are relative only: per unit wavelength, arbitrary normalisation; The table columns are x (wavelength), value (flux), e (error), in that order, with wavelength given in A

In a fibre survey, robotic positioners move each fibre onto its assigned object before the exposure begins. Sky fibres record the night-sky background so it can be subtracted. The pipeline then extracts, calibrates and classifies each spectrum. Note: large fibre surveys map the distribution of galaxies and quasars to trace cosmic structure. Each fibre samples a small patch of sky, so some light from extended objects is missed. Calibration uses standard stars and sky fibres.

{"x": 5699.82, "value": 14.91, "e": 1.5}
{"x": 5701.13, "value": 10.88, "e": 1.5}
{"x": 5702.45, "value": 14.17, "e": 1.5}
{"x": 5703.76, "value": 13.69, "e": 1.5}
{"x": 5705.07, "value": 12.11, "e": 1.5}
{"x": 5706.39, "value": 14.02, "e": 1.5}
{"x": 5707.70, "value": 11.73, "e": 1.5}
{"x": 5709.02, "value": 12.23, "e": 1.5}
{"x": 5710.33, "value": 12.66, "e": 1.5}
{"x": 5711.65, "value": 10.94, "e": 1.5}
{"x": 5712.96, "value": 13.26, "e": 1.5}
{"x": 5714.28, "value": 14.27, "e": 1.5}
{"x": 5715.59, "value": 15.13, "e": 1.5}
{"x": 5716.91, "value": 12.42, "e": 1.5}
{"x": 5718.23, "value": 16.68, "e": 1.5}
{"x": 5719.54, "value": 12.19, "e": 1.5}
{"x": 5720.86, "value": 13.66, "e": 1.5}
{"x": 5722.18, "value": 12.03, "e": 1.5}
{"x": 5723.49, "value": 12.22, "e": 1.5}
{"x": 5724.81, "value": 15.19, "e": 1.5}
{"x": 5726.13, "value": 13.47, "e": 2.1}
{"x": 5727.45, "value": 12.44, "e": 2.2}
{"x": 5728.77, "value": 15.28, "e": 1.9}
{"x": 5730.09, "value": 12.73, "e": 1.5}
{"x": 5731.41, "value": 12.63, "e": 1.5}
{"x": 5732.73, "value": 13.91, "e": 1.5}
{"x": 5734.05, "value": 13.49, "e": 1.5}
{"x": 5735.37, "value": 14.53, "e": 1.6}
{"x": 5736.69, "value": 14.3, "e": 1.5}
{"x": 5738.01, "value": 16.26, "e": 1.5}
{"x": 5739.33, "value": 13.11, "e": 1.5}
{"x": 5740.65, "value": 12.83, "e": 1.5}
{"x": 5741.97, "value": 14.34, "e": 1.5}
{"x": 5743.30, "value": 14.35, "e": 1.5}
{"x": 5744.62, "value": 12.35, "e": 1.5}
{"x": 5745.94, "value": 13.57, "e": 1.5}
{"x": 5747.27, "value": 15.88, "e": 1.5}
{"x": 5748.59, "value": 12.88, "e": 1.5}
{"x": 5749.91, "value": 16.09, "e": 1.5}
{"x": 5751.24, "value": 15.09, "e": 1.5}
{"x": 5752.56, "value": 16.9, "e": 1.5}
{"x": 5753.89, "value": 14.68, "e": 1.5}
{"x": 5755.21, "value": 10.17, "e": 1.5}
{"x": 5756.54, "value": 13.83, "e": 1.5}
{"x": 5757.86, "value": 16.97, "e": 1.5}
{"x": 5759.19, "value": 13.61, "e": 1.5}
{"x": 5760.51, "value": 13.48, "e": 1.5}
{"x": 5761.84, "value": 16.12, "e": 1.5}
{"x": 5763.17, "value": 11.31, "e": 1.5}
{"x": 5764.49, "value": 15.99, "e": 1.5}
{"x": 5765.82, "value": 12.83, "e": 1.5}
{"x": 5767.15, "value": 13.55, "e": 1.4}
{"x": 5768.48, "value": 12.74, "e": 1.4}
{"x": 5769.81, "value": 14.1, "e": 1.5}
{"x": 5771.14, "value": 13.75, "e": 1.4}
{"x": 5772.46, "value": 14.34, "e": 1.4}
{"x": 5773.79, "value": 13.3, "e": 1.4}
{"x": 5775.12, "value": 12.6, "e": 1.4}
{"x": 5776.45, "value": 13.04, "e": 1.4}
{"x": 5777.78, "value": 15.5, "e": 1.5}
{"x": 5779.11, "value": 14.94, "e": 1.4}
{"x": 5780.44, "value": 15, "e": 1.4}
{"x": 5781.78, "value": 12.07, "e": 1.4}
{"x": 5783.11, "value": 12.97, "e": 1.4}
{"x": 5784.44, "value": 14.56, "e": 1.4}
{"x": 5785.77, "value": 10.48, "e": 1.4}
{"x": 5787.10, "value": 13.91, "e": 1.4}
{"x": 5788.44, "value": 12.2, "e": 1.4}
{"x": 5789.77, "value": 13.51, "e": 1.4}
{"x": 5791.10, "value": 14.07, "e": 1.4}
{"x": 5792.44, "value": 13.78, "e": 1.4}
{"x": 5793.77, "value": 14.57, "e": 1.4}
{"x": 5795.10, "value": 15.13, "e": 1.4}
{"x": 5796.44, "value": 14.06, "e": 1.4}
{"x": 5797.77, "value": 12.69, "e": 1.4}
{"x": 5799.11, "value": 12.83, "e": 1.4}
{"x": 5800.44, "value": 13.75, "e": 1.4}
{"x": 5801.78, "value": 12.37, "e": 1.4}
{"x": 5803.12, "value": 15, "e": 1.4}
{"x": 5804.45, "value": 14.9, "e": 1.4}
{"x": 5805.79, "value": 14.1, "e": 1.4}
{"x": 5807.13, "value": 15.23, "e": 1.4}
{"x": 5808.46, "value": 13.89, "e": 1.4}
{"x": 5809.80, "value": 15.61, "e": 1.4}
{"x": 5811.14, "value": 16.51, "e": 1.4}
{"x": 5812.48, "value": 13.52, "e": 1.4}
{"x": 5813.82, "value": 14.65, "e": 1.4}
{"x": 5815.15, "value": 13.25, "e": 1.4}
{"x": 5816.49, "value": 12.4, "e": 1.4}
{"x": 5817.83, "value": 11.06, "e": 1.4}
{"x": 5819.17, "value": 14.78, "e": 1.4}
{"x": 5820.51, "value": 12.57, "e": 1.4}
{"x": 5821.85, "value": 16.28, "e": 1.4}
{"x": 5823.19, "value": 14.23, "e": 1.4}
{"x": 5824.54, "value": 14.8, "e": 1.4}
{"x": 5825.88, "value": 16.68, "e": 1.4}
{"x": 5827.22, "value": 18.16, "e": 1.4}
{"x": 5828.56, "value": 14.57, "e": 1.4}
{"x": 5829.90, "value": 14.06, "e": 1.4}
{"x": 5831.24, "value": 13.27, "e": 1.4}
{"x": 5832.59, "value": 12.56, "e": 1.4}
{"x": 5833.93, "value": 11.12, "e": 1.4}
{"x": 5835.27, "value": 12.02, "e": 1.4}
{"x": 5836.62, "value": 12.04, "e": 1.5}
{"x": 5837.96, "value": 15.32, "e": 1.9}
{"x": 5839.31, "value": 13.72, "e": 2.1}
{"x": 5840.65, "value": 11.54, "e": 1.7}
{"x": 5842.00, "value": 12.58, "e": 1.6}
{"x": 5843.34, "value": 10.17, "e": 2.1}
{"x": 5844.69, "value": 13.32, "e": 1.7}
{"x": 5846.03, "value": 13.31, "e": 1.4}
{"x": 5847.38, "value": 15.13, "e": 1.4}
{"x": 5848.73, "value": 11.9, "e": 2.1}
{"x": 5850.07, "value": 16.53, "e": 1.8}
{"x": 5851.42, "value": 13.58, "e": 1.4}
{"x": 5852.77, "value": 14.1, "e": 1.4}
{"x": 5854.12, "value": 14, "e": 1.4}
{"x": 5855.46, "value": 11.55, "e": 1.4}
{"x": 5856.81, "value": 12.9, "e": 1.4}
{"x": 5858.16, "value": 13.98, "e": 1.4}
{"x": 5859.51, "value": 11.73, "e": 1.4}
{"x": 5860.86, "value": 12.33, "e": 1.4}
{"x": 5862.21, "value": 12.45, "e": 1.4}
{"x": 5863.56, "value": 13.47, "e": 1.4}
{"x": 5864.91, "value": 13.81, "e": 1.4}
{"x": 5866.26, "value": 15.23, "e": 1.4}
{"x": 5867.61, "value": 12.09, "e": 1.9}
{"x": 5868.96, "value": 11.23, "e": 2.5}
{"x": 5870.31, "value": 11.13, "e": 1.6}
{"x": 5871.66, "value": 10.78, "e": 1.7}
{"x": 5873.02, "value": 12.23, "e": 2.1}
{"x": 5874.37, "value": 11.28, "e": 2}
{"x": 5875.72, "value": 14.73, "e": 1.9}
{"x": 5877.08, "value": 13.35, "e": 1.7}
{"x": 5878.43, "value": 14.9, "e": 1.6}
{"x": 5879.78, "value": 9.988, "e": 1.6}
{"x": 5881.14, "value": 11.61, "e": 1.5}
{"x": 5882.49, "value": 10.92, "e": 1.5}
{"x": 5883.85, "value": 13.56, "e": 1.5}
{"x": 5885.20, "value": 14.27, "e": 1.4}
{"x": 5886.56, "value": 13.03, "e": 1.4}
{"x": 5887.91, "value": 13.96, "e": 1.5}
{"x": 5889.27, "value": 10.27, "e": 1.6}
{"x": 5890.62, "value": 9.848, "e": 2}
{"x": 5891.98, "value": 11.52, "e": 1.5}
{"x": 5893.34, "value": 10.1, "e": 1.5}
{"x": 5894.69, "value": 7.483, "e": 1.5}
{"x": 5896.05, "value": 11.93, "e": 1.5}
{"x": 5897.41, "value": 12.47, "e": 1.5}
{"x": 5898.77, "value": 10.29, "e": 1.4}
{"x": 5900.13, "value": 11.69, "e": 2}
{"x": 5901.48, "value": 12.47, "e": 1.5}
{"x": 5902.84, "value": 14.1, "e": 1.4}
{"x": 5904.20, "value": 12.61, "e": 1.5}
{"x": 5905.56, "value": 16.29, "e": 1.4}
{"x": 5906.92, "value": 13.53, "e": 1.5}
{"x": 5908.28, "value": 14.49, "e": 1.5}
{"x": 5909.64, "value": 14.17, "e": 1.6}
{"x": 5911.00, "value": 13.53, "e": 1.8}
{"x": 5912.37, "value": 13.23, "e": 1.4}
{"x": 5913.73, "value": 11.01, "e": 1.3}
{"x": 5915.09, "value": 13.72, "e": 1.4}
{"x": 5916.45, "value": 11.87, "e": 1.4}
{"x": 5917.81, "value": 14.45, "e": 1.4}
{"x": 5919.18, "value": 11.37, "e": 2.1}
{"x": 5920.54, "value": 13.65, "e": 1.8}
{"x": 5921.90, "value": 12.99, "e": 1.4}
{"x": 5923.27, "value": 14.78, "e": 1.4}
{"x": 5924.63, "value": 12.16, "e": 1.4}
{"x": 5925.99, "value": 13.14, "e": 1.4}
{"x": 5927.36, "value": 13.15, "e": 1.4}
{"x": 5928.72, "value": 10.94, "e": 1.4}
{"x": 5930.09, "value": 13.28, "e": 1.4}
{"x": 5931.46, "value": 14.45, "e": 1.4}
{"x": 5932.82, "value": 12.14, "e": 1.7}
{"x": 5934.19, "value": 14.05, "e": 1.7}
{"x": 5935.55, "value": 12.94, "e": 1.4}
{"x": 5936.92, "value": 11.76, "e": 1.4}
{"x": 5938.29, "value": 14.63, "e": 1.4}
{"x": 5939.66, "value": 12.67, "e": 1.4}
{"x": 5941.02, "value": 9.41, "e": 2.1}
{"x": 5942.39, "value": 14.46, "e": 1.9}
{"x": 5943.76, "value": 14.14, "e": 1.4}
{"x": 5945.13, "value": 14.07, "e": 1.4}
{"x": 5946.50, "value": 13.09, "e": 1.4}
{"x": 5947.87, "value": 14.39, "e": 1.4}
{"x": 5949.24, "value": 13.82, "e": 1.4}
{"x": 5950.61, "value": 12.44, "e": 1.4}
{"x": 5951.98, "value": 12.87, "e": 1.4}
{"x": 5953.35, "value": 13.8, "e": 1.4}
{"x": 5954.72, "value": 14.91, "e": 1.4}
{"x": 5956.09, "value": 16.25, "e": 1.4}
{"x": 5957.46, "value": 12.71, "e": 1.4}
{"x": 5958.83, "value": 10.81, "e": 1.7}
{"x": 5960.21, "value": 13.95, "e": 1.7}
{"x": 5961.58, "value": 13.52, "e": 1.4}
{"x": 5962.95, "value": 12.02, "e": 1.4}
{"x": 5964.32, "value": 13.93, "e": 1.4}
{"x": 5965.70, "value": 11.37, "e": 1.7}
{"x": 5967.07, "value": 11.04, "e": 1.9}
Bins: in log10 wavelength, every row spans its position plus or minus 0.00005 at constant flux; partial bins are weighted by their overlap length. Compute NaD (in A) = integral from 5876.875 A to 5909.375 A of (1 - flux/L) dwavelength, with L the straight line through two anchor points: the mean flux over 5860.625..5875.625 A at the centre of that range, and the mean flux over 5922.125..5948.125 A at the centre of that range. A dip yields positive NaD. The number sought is 1.1 A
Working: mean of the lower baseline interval 12.5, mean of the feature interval 12.3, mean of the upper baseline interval 13.1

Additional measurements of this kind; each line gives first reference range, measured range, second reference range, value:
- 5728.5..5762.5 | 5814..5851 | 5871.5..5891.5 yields -1.7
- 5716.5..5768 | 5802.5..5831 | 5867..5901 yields -3.9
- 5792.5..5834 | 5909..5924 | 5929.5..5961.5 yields 0.4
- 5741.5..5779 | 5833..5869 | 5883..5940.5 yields 0.6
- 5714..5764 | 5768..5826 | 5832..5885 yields -2.1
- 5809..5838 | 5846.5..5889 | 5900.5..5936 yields 2.3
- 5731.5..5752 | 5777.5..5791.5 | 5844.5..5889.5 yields 0.2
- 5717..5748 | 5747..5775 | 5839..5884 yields -1.2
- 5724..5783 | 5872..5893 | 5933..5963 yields 1.9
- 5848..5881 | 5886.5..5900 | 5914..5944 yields 2.0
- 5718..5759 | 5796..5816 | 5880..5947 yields -1.0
